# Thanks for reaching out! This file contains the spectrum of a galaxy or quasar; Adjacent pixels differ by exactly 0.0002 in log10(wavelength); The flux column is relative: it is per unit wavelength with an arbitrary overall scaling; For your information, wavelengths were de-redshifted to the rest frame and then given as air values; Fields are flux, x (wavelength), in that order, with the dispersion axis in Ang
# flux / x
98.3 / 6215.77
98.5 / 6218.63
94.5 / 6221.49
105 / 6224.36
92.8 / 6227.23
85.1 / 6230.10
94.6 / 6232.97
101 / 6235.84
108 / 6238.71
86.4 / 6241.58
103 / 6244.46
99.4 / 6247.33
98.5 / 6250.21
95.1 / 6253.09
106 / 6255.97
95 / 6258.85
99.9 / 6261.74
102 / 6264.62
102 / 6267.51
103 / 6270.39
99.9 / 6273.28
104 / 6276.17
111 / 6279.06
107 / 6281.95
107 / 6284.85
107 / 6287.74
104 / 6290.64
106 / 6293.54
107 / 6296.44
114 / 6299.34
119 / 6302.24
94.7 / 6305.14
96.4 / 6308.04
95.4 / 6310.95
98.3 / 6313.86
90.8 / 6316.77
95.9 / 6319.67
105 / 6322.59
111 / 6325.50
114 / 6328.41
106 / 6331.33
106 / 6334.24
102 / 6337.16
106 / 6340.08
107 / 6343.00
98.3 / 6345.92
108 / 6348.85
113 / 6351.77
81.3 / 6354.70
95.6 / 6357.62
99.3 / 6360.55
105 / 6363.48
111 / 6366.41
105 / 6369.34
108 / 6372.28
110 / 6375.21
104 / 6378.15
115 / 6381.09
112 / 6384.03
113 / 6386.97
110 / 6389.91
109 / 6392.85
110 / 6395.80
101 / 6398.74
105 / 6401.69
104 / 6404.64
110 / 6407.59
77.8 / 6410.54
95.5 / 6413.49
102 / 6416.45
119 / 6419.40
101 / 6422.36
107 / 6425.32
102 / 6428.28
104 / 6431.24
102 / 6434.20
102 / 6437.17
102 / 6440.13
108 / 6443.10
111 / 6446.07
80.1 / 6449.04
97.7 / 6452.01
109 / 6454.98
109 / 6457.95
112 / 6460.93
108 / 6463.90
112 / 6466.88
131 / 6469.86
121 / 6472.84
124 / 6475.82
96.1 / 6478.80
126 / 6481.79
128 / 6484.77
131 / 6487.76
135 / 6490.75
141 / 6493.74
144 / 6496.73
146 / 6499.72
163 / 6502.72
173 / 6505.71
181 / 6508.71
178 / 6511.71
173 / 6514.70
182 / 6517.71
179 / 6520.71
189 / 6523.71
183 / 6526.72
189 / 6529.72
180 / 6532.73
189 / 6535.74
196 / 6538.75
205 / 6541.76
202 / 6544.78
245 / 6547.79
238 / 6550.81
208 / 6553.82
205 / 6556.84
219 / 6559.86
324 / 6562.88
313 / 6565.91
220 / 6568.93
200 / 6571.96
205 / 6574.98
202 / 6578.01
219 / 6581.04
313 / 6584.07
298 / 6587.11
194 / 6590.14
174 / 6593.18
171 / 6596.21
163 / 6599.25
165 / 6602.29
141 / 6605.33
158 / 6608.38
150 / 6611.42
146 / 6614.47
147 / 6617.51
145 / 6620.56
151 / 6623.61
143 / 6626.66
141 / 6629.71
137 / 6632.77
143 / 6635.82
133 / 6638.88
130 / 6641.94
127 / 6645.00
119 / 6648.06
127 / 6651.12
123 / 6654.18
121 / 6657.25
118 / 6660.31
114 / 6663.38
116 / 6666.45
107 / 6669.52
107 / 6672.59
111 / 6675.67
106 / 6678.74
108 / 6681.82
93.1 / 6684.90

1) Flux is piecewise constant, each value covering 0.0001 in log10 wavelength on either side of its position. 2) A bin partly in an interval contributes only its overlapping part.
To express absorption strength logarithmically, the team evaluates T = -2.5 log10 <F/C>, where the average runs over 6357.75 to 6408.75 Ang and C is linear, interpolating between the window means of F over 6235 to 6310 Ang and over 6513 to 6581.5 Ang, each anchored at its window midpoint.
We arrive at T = 0.34 mag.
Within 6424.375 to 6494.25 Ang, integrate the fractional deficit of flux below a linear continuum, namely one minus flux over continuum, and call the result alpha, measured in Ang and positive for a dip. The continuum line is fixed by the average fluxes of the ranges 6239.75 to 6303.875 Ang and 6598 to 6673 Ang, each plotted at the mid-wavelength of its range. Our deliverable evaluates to 4.6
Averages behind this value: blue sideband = 103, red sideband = 135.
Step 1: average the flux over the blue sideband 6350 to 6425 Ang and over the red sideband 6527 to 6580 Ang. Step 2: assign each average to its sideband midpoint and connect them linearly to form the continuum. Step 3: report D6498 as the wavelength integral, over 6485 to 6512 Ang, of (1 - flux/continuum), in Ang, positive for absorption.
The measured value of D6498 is 4.4 Ang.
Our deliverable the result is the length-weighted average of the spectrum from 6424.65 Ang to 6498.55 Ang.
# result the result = 114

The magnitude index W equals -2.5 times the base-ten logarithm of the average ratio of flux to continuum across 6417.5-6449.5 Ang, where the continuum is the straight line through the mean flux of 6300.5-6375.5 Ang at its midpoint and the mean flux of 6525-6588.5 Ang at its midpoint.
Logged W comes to 0.44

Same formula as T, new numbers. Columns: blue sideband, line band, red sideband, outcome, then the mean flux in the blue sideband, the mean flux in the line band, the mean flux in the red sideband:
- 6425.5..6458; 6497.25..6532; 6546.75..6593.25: 0.03 mag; 102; 175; 238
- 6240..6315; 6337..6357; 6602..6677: 0.06 mag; 102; 102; 132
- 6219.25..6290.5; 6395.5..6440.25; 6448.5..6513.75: 0.19 mag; 100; 103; 131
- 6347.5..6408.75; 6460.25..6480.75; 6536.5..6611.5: 0.34 mag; 106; 115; 214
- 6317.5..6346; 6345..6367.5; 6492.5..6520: 0.12 mag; 105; 101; 165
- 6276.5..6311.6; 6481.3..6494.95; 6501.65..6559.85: 0.32 mag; 106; 132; 193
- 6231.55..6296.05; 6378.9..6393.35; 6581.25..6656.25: 0.10 mag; 102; 112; 161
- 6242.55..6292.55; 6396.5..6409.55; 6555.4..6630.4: 0.33 mag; 102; 104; 197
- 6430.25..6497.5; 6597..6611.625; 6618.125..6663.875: -0.22 mag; 114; 157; 132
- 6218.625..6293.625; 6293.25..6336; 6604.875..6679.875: 0.01 mag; 101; 104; 130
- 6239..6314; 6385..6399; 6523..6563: 0.33 mag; 103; 109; 209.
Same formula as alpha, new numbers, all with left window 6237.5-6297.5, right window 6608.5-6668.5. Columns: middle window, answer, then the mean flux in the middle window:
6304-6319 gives 1.5 Ang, 95.2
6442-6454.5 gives 1.9 Ang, 99.7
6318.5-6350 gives 0.7 Ang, 105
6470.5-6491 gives -0.4 Ang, 123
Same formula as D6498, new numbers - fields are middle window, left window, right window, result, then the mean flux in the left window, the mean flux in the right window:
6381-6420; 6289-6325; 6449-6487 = 1.2 Ang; 102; 113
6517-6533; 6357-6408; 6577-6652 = -4.6 Ang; 107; 165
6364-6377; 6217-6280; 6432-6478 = -0.4 Ang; 99.2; 108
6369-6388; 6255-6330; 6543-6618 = 3.6 Ang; 104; 210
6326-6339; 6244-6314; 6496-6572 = 1.7 Ang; 103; 202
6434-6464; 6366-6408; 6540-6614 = 8.2 Ang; 108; 213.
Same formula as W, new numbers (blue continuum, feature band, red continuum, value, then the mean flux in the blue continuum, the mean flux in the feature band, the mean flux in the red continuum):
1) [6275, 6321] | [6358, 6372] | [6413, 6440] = -0.01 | 104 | 105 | 104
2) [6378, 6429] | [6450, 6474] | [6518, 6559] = 0.30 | 105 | 112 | 200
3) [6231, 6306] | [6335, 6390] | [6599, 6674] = 0.06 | 103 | 105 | 134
